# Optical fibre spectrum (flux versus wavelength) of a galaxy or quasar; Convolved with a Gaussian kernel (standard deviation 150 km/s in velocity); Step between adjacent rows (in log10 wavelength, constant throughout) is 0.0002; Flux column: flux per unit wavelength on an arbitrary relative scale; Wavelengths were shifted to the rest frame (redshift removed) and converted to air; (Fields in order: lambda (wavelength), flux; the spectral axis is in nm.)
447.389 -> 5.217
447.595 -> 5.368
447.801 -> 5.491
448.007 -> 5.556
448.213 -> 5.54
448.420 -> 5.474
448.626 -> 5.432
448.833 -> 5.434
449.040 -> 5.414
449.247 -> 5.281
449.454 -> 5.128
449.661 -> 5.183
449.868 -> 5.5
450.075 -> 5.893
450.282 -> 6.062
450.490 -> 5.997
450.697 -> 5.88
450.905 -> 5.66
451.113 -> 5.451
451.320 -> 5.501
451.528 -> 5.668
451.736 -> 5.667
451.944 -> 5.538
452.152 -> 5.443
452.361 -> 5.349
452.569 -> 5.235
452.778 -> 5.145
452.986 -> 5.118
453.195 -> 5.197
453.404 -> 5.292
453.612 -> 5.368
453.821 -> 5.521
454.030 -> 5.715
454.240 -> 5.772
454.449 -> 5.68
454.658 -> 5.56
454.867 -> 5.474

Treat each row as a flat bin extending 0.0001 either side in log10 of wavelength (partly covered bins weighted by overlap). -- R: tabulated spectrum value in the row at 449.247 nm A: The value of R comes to 5.281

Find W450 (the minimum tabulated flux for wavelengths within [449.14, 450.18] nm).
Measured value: 5.128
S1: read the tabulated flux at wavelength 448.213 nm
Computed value 5.54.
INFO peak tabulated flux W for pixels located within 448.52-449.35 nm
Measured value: 5.434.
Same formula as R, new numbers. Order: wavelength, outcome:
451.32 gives 5.501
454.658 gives 5.56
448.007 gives 5.556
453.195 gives 5.197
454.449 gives 5.68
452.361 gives 5.349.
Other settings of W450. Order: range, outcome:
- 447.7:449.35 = 5.281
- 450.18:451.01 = 5.66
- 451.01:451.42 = 5.451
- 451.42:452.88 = 5.145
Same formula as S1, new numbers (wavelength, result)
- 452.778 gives 5.145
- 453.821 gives 5.521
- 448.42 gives 5.474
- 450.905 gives 5.66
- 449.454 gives 5.128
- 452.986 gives 5.118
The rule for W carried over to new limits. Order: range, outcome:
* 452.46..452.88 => 5.235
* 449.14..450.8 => 6.062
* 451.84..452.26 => 5.538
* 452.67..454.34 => 5.772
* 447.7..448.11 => 5.556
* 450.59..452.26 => 5.88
